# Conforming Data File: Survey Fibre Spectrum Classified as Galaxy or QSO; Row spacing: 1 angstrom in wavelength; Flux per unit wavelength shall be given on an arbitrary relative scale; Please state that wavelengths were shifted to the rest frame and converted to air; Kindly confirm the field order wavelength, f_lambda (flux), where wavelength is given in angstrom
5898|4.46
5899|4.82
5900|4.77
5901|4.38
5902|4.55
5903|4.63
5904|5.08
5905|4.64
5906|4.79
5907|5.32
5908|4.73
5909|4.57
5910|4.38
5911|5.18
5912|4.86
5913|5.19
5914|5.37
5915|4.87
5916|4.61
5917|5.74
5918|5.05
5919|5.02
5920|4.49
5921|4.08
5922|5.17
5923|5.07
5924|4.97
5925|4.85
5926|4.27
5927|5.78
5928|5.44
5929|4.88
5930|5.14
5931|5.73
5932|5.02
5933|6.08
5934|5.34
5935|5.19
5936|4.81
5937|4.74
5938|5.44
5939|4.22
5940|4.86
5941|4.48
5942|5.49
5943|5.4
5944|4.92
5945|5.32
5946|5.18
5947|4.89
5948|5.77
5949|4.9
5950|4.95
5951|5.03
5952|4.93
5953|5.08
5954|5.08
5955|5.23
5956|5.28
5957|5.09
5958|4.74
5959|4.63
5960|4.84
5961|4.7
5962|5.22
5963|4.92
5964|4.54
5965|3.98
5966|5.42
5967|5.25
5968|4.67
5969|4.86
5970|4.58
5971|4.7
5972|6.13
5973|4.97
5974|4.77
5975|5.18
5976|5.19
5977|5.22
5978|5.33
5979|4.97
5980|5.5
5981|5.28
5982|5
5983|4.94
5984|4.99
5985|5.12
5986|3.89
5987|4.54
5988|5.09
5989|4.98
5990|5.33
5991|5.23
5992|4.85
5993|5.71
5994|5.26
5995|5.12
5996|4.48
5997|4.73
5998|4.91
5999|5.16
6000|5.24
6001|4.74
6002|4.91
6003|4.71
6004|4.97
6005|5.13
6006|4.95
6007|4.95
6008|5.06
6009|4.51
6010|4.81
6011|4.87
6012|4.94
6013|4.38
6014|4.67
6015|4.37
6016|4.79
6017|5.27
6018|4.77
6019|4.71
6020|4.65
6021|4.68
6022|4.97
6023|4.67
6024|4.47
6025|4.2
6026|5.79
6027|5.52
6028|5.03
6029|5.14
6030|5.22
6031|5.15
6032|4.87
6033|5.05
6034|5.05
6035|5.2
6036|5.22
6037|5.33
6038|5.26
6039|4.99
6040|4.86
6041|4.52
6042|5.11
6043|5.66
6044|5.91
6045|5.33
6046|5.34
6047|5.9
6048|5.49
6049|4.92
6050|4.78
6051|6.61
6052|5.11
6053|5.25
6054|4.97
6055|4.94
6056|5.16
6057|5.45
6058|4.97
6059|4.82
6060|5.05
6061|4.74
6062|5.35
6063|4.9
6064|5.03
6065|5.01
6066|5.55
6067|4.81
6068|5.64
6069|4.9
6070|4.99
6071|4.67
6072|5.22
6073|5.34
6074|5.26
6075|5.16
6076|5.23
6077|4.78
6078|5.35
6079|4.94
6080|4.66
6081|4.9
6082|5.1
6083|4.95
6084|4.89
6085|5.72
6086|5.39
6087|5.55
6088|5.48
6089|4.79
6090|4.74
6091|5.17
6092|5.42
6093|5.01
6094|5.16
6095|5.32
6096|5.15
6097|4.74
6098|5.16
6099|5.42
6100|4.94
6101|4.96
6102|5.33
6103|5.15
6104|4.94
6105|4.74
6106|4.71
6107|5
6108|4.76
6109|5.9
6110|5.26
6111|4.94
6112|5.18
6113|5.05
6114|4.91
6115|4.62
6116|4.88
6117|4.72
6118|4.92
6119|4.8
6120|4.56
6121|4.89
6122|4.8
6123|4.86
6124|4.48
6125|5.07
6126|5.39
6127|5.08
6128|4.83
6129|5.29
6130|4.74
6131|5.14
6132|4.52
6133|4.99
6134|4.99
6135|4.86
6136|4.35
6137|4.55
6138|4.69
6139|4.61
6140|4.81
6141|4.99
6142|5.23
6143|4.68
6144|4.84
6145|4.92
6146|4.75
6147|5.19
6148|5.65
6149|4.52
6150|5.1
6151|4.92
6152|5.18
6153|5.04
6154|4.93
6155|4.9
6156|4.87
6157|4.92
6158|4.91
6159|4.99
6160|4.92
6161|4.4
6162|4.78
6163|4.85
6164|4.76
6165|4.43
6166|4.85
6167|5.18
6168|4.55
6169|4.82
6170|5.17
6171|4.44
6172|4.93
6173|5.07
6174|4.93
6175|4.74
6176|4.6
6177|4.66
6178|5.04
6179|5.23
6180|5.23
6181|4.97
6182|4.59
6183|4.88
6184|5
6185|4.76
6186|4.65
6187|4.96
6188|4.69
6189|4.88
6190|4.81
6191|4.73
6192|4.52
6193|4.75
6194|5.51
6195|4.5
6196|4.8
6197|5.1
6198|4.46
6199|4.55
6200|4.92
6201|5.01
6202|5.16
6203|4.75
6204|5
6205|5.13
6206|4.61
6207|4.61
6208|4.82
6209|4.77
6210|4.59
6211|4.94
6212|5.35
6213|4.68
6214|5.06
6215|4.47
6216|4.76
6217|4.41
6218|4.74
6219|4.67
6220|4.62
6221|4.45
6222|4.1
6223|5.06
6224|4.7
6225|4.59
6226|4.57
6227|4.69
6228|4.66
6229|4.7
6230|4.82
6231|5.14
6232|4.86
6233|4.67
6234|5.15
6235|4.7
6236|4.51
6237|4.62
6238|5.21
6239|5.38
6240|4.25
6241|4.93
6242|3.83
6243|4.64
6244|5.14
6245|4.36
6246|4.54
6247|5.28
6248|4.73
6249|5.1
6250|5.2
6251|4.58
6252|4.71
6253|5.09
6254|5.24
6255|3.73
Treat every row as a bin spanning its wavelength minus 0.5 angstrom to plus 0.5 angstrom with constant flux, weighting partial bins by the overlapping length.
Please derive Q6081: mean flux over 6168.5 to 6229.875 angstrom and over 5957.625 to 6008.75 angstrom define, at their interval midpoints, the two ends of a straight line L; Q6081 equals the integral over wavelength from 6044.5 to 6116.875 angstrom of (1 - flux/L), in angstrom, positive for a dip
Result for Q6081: -3.4 angstrom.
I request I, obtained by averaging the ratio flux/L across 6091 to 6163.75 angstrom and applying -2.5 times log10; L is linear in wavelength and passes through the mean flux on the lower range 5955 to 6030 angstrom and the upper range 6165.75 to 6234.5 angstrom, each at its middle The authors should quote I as -0.02 mag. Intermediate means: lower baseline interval 4.94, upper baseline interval 4.81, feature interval 4.95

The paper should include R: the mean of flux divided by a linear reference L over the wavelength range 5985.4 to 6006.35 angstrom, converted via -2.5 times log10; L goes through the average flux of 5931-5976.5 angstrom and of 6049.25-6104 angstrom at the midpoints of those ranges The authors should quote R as 0.02 mag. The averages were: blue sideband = 5.03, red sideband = 5.13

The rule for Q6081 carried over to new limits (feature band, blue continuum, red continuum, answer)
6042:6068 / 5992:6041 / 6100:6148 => -1.65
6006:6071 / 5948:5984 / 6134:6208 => -1.26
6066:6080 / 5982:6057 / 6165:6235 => -0.40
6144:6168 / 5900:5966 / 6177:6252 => -0.35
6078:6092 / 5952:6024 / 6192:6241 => -0.72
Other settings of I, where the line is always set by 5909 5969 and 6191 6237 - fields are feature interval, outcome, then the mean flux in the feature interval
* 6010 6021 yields 0.04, 4.74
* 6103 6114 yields -0.04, 5.05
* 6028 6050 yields -0.06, 5.2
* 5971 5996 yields -0.03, 5.09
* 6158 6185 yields -0.01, 4.85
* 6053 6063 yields -0.03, 5.05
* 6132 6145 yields 0.01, 4.79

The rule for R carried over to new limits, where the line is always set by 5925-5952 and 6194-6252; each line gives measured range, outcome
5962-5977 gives 0.026 mag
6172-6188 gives -0.013 mag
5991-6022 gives 0.033 mag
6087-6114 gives -0.039 mag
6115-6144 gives 0.009 mag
